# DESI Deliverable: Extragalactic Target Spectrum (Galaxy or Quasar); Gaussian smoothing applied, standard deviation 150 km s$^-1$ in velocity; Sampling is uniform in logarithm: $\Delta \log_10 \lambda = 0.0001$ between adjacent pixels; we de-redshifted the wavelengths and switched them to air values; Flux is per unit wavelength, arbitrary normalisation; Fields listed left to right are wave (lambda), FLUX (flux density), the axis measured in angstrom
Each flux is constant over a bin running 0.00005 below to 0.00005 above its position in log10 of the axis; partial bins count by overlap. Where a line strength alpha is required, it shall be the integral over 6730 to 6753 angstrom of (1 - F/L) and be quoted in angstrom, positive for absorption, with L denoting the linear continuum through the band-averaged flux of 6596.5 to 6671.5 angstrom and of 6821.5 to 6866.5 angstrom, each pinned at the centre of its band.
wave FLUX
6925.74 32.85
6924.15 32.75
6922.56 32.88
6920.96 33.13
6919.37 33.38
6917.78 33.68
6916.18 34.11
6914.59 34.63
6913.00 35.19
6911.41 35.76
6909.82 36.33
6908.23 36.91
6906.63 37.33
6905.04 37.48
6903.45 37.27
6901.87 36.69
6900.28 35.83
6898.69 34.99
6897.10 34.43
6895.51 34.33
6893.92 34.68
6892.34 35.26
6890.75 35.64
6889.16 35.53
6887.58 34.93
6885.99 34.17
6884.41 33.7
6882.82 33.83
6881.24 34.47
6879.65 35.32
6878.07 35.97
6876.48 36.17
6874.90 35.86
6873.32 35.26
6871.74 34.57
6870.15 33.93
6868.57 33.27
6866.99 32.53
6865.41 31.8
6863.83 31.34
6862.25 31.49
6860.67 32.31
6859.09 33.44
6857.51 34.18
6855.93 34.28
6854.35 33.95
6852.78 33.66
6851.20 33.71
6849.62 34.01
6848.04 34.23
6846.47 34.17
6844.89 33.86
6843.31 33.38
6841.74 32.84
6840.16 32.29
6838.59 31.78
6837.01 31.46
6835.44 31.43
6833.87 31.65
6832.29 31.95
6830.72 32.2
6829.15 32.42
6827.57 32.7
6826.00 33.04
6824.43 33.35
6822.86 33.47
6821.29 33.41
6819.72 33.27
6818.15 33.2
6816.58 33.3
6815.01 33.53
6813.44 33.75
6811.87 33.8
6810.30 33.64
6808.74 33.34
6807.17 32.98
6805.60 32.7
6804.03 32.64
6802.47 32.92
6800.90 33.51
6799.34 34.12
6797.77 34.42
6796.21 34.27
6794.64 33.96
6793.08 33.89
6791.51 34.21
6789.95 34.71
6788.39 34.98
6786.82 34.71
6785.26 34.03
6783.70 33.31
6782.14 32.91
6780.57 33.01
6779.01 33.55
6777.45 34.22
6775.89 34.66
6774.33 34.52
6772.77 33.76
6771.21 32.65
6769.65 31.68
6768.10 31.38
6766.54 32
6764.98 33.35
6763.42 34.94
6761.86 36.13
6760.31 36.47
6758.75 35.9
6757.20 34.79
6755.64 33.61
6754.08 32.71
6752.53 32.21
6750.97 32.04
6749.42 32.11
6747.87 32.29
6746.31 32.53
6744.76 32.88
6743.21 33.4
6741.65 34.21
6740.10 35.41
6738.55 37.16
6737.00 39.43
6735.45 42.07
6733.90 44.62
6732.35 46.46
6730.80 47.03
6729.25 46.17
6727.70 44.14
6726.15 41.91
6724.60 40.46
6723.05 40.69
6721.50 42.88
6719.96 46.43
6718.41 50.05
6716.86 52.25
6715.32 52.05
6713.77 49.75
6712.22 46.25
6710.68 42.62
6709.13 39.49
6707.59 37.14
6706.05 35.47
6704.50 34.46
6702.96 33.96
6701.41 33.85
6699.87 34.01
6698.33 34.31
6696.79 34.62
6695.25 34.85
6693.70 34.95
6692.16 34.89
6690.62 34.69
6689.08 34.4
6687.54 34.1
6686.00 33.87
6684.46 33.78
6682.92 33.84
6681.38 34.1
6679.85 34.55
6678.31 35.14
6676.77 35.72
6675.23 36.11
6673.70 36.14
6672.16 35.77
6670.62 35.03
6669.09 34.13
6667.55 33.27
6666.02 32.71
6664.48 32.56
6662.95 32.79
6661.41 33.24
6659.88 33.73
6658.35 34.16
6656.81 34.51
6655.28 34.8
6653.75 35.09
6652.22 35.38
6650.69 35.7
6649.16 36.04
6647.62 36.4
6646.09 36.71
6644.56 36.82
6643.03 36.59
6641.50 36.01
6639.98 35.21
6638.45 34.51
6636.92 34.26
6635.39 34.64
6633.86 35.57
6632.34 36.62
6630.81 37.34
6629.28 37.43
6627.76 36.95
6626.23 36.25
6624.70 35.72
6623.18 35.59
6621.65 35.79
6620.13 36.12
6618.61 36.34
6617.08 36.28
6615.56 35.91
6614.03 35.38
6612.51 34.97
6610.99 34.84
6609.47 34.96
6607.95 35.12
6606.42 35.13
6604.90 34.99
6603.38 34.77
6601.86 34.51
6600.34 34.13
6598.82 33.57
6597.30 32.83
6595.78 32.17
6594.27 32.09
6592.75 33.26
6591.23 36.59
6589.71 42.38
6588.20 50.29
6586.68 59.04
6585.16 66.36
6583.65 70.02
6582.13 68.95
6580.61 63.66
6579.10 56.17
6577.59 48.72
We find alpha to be -2.0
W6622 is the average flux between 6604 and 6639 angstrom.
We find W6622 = 35.7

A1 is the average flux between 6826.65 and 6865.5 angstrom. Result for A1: 32.8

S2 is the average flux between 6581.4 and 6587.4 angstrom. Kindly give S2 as 66.1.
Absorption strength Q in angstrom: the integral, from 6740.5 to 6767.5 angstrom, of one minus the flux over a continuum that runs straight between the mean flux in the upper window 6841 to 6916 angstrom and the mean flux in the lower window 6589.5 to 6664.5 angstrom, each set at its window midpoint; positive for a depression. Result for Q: 1.0 angstrom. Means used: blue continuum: 35.2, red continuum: 34.6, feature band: 33.6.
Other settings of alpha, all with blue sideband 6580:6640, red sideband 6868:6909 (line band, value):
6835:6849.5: 1.2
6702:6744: -4.7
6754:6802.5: 4.0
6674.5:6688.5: 1.4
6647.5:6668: 2.4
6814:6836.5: 2.2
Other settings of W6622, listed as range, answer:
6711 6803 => 37.2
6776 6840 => 33.3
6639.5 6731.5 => 37.5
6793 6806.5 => 33.6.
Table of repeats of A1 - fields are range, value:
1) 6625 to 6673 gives 35.2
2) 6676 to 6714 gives 36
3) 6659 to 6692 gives 34.3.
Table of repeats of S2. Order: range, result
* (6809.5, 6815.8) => 33.7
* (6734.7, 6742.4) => 37.7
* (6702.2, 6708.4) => 35.3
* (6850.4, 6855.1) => 33.8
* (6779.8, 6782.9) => 32.9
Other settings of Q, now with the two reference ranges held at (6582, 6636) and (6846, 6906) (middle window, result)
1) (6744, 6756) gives 1.3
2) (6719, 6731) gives -2.2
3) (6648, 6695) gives 4.1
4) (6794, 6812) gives 1.1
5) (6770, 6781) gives 0.7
